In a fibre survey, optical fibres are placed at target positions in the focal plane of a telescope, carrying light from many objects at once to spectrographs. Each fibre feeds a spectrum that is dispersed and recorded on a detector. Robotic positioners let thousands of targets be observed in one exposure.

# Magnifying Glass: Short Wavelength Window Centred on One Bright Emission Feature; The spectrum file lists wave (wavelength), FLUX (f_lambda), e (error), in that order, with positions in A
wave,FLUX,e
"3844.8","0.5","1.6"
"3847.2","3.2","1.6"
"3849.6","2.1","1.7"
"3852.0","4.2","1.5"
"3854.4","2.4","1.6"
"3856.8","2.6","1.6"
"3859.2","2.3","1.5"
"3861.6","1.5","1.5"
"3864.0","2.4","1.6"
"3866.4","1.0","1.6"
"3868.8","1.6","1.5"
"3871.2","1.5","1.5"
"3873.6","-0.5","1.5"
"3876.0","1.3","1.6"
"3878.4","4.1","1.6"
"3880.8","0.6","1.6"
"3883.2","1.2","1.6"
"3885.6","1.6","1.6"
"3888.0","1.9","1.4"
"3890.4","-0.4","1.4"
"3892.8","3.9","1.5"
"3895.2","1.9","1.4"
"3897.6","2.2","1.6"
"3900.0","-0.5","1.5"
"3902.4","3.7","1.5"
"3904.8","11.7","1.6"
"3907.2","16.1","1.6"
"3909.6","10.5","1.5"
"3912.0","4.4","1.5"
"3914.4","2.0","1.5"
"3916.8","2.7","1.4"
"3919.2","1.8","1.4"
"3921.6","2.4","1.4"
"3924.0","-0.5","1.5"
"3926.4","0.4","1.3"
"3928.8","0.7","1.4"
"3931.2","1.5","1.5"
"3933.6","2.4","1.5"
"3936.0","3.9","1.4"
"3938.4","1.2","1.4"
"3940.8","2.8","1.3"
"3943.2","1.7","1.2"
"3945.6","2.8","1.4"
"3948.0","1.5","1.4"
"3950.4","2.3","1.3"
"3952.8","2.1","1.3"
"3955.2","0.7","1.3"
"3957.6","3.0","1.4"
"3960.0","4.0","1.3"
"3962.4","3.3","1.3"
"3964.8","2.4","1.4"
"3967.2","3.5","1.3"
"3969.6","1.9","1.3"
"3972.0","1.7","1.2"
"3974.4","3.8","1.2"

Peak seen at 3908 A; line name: [O II] 3727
